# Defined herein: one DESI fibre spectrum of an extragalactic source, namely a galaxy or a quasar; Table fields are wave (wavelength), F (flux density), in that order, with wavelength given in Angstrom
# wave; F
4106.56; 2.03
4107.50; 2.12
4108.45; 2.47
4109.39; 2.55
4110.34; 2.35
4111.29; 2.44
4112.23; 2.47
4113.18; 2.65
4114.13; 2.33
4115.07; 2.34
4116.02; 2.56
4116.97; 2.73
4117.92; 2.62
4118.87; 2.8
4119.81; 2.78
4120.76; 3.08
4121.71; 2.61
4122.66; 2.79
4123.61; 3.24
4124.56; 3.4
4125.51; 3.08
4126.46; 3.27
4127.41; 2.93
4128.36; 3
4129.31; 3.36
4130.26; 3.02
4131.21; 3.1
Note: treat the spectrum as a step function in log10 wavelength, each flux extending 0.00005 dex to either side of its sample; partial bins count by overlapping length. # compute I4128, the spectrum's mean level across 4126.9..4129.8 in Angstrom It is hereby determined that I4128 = 3.1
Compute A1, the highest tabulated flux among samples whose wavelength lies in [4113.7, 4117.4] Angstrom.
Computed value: 2.73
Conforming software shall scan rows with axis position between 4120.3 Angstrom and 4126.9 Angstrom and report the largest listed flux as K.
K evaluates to 3.4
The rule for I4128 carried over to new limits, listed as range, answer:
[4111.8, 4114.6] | 2.48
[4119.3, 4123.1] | 2.82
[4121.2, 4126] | 3.02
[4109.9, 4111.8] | 2.4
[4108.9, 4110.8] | 2.45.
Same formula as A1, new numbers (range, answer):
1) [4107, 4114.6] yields 2.65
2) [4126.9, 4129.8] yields 3.36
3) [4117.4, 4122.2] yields 3.08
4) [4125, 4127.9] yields 3.27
